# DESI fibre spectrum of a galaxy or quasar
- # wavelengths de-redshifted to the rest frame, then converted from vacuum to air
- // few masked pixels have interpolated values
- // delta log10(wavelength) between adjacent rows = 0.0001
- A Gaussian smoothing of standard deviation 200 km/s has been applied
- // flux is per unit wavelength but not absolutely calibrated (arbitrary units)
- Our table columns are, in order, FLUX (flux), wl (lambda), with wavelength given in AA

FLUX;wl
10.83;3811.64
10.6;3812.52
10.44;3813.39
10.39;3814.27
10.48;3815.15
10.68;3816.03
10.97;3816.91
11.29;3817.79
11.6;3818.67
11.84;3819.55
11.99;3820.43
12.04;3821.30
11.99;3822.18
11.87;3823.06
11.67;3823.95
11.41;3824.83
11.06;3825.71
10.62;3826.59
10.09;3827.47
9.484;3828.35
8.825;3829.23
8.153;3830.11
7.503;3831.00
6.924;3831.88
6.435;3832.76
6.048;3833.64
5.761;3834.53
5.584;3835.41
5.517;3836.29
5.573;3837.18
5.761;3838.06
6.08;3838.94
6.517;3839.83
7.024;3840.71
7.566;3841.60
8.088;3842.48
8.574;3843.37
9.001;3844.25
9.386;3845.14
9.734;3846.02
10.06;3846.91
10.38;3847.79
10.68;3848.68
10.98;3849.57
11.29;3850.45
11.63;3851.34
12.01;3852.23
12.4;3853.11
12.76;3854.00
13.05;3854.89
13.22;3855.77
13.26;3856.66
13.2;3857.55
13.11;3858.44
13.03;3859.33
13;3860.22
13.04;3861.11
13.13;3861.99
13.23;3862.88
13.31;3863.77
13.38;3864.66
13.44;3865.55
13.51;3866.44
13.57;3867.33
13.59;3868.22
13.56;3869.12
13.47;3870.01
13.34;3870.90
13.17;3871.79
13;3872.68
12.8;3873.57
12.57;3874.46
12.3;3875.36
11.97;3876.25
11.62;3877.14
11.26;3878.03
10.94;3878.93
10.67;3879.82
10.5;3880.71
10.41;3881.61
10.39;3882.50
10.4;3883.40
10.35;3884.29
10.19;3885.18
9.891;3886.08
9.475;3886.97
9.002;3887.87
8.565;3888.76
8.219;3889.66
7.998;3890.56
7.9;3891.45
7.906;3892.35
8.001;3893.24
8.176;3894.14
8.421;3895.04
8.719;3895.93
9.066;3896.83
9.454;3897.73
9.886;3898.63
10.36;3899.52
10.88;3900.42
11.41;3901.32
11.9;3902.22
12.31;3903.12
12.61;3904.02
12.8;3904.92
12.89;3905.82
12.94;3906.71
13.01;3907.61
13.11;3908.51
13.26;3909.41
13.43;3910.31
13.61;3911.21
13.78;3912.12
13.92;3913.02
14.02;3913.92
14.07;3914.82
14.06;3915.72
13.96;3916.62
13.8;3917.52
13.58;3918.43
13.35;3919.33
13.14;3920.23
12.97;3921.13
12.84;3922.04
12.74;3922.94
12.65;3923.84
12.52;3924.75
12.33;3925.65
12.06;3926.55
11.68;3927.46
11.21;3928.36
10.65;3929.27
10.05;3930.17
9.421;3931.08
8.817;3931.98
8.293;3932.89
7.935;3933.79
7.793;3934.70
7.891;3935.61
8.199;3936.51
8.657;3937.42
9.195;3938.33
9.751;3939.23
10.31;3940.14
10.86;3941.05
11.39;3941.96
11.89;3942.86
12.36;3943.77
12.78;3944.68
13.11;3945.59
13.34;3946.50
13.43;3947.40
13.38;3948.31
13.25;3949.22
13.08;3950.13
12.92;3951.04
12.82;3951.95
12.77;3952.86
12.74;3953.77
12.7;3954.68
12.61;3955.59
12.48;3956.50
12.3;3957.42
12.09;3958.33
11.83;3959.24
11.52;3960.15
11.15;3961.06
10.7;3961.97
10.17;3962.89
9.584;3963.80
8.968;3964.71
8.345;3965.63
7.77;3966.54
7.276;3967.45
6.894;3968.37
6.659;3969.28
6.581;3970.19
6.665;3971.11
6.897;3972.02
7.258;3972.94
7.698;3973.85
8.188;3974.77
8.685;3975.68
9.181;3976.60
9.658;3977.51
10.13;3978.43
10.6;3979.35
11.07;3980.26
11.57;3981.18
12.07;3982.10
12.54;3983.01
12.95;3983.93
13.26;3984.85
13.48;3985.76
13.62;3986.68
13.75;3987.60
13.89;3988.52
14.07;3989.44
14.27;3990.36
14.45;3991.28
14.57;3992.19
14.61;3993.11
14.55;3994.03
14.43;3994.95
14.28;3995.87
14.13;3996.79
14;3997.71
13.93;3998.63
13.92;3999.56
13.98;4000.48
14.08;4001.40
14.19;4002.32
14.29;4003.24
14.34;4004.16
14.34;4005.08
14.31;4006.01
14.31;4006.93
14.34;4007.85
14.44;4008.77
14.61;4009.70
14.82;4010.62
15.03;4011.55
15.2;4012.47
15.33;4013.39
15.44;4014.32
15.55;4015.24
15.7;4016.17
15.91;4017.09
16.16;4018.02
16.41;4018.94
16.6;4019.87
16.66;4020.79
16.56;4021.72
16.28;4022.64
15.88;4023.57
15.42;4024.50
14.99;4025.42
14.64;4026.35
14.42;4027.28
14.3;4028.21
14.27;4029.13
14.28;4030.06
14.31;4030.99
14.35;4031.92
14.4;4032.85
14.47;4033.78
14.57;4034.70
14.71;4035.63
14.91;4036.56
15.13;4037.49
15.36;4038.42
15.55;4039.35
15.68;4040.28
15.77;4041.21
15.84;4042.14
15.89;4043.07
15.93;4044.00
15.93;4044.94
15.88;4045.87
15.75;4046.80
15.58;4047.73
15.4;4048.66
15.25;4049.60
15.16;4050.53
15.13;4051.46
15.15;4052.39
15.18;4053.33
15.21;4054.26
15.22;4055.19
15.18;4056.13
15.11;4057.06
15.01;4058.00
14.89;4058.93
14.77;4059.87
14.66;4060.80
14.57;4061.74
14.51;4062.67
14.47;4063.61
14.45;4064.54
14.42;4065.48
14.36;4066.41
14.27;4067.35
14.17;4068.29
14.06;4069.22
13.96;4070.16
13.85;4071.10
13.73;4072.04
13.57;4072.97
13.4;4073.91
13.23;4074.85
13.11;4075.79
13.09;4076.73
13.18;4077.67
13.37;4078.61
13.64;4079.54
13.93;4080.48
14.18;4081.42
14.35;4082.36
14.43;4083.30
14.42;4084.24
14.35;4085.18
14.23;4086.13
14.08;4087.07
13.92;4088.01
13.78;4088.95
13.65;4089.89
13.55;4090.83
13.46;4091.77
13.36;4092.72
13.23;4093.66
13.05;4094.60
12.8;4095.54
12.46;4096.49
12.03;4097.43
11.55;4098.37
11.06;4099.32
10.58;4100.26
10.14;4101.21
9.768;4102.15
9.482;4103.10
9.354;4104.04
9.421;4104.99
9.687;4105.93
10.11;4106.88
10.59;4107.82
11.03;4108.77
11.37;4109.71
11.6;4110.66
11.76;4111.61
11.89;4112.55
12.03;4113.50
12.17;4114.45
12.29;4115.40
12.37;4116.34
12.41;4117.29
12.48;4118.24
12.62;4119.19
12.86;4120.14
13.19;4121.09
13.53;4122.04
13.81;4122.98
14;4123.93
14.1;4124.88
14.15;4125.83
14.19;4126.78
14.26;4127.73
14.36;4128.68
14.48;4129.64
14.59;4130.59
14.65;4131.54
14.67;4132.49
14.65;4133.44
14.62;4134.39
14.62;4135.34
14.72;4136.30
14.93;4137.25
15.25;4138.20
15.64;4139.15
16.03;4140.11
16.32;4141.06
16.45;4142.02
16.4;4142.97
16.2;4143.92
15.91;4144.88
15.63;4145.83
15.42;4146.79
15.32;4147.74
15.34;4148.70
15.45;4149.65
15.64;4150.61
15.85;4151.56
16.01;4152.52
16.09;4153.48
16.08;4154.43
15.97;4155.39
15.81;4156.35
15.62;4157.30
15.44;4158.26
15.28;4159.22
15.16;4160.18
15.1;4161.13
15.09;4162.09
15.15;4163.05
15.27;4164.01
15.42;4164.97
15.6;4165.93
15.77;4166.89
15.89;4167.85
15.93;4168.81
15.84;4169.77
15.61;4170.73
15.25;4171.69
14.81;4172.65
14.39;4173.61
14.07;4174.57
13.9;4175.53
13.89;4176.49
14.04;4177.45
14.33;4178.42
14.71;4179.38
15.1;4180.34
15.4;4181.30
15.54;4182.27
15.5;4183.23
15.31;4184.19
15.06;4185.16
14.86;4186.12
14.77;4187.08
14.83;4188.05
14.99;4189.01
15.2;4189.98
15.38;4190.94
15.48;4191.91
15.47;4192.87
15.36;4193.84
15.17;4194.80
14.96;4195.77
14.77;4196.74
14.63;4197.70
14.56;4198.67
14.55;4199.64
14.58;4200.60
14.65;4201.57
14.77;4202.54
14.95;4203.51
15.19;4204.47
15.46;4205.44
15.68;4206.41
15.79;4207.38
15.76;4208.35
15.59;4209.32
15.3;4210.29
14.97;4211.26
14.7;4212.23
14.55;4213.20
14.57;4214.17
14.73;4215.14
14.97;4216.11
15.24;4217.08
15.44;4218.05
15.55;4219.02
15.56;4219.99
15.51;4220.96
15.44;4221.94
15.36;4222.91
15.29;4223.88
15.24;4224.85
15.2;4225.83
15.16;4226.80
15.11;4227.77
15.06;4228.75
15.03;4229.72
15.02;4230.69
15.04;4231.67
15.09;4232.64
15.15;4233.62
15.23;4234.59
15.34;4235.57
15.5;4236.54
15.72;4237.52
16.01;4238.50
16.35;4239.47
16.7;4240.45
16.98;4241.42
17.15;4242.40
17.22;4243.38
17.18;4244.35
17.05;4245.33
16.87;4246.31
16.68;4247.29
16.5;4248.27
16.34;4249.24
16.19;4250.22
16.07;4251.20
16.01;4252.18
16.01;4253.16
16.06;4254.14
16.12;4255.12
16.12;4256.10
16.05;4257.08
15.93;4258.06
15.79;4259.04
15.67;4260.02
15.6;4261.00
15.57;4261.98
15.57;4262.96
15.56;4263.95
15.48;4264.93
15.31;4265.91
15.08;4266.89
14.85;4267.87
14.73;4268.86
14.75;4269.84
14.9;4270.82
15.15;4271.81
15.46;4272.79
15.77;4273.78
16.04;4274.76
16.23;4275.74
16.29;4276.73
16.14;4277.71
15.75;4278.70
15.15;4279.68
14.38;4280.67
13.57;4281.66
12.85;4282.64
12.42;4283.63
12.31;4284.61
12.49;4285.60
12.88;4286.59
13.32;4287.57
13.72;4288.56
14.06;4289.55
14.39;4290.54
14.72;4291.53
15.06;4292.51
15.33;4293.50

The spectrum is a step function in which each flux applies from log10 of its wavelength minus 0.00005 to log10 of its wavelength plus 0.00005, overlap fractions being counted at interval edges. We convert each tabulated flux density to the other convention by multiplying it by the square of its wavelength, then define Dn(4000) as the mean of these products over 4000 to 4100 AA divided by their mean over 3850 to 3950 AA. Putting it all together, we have 1.3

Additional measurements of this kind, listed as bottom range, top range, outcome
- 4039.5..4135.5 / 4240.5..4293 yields 1.23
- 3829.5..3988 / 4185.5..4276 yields 1.67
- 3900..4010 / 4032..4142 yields 1.24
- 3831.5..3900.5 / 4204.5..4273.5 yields 1.81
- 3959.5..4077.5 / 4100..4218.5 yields 1.13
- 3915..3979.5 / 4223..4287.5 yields 1.67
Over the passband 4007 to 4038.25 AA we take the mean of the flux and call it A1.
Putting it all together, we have 15.1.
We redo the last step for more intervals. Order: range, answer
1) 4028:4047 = 15.1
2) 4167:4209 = 15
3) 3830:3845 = 6.85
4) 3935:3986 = 10.6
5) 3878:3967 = 11.2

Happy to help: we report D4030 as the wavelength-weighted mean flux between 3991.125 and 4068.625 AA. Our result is 15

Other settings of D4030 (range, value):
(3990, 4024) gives 14.9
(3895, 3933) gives 12.1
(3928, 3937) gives 9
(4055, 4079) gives 14.2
